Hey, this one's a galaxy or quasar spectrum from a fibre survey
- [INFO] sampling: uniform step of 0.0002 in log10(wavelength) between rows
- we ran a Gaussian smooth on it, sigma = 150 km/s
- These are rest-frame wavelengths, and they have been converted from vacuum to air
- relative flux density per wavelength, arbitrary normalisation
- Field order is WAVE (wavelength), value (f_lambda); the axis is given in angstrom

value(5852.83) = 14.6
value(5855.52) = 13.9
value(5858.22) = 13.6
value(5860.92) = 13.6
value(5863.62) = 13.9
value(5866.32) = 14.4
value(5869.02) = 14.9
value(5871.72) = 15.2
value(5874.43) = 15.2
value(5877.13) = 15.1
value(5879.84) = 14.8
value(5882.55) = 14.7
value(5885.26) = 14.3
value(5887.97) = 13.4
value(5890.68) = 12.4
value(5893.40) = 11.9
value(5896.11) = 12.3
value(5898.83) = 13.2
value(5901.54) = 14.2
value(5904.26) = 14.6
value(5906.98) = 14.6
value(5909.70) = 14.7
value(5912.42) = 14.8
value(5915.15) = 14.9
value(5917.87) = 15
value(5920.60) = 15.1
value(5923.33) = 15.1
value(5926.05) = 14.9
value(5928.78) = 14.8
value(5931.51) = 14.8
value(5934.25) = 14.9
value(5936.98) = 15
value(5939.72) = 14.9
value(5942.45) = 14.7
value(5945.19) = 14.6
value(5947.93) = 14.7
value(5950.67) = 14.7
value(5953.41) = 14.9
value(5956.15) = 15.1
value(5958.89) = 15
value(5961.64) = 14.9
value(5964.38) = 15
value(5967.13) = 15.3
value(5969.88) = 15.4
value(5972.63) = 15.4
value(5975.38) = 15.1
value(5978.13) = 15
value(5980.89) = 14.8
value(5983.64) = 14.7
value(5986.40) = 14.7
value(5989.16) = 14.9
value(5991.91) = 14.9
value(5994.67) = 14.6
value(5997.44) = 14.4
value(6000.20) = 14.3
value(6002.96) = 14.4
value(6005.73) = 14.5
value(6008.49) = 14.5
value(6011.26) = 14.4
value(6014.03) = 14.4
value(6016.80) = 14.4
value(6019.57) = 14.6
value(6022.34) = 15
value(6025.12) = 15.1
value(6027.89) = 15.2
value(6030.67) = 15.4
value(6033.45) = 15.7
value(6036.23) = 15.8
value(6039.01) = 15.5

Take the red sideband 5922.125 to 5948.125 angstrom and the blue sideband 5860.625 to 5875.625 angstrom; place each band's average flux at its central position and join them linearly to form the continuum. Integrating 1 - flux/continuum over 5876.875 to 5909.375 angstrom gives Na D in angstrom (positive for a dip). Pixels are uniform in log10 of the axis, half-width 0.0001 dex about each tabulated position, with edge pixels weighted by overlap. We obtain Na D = 2.0 angstrom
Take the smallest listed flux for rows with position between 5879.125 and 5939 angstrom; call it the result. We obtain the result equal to 11.9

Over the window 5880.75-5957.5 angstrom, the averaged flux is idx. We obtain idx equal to 14.4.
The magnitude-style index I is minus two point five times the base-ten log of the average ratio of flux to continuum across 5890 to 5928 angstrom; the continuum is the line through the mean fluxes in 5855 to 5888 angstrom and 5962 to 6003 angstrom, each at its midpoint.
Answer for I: 0.03 mag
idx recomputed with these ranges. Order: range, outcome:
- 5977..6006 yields 14.7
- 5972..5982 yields 15.1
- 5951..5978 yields 15.1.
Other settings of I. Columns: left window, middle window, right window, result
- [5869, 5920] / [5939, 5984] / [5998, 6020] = -0.05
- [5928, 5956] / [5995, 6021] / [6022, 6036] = 0.06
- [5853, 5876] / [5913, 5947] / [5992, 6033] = -0.03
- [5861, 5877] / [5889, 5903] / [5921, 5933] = 0.15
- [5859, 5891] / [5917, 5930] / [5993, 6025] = -0.04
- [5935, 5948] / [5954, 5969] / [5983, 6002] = -0.02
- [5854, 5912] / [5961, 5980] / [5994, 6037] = -0.05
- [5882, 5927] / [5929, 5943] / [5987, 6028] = -0.04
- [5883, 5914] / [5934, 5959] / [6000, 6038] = -0.05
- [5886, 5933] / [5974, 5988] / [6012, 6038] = -0.01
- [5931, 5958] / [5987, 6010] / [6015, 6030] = 0.02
